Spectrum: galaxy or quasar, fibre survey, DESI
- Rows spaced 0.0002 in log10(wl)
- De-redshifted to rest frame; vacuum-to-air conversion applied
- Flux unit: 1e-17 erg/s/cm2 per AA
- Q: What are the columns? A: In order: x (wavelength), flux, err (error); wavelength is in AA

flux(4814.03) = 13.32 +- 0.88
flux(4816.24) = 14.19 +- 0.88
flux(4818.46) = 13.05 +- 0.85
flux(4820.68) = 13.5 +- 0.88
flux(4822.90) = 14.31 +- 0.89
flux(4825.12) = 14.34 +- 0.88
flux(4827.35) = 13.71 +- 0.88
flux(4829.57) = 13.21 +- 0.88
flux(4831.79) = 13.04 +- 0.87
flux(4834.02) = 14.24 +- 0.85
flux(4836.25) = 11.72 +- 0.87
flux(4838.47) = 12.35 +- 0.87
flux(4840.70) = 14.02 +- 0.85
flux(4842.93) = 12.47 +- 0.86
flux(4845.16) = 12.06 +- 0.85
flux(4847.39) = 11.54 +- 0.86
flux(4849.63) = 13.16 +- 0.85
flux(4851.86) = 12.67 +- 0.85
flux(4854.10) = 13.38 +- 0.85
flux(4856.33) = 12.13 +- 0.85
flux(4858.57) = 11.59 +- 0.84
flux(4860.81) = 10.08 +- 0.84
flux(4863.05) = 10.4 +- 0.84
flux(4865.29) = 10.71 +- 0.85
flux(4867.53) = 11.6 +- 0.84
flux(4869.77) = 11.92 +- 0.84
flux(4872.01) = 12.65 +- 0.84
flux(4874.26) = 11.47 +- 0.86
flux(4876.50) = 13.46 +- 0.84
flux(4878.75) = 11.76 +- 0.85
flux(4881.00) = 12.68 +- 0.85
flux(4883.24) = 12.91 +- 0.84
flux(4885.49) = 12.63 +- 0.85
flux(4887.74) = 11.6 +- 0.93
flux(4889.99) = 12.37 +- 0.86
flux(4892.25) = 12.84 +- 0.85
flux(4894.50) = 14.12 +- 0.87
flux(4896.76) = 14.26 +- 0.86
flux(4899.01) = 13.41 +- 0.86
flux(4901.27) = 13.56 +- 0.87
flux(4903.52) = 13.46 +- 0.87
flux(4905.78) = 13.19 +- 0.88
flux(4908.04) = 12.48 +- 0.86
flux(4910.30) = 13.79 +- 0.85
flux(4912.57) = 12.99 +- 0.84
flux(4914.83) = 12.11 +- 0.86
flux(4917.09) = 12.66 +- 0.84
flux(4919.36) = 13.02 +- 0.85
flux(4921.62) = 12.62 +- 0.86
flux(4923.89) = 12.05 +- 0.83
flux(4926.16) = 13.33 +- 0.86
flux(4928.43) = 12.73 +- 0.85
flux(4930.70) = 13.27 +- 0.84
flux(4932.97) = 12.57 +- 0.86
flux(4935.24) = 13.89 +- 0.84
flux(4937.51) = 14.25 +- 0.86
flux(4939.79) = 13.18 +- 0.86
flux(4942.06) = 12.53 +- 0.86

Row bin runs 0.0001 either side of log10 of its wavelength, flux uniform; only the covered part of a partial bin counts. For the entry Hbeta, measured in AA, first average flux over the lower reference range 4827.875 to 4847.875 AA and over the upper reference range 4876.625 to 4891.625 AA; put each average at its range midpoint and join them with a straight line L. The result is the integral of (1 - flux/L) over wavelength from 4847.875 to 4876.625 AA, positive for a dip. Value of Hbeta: 1.65 AA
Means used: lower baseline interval 12.8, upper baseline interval 12.4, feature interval 11.9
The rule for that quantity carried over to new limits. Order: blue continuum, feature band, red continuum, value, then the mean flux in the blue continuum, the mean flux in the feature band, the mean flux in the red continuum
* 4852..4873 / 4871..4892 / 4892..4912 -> 0.2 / 11.7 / 12.4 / 13.5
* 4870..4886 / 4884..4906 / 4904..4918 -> -0.8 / 12.5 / 13.1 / 12.9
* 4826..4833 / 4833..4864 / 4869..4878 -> 1.6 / 13.4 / 12.3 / 12.4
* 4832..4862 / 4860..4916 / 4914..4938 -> 0.8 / 12.4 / 12.5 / 12.9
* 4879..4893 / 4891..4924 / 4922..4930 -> -1.4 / 12.4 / 13.1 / 12.7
